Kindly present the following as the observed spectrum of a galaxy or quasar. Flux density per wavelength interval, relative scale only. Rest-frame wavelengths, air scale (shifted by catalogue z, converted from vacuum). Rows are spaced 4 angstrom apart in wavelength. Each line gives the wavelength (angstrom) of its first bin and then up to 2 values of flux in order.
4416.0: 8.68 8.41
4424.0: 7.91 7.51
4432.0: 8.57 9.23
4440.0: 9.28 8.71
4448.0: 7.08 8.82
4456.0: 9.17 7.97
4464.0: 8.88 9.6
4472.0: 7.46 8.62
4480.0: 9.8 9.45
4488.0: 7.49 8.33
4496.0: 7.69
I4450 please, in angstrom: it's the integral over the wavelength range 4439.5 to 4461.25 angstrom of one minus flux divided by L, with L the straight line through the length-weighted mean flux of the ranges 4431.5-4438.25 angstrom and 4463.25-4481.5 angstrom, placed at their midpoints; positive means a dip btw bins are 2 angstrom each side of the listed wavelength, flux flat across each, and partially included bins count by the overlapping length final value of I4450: 1.1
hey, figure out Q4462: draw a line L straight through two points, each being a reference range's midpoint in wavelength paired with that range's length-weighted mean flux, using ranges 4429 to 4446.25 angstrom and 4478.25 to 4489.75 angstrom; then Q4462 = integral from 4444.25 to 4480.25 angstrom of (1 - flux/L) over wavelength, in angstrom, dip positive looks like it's 1.4 angstrom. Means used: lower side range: 8.84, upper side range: 8.93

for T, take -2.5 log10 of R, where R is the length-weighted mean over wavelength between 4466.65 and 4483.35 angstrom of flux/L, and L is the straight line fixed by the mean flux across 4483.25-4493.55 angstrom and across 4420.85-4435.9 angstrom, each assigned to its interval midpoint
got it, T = -0.08 mag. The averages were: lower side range 8.18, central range 8.89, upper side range 8.3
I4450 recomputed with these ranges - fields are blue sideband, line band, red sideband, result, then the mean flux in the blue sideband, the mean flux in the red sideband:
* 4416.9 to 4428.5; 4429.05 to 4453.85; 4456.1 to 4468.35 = -0.5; 8.07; 8.77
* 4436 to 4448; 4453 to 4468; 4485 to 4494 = -0.6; 8.72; 8.08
